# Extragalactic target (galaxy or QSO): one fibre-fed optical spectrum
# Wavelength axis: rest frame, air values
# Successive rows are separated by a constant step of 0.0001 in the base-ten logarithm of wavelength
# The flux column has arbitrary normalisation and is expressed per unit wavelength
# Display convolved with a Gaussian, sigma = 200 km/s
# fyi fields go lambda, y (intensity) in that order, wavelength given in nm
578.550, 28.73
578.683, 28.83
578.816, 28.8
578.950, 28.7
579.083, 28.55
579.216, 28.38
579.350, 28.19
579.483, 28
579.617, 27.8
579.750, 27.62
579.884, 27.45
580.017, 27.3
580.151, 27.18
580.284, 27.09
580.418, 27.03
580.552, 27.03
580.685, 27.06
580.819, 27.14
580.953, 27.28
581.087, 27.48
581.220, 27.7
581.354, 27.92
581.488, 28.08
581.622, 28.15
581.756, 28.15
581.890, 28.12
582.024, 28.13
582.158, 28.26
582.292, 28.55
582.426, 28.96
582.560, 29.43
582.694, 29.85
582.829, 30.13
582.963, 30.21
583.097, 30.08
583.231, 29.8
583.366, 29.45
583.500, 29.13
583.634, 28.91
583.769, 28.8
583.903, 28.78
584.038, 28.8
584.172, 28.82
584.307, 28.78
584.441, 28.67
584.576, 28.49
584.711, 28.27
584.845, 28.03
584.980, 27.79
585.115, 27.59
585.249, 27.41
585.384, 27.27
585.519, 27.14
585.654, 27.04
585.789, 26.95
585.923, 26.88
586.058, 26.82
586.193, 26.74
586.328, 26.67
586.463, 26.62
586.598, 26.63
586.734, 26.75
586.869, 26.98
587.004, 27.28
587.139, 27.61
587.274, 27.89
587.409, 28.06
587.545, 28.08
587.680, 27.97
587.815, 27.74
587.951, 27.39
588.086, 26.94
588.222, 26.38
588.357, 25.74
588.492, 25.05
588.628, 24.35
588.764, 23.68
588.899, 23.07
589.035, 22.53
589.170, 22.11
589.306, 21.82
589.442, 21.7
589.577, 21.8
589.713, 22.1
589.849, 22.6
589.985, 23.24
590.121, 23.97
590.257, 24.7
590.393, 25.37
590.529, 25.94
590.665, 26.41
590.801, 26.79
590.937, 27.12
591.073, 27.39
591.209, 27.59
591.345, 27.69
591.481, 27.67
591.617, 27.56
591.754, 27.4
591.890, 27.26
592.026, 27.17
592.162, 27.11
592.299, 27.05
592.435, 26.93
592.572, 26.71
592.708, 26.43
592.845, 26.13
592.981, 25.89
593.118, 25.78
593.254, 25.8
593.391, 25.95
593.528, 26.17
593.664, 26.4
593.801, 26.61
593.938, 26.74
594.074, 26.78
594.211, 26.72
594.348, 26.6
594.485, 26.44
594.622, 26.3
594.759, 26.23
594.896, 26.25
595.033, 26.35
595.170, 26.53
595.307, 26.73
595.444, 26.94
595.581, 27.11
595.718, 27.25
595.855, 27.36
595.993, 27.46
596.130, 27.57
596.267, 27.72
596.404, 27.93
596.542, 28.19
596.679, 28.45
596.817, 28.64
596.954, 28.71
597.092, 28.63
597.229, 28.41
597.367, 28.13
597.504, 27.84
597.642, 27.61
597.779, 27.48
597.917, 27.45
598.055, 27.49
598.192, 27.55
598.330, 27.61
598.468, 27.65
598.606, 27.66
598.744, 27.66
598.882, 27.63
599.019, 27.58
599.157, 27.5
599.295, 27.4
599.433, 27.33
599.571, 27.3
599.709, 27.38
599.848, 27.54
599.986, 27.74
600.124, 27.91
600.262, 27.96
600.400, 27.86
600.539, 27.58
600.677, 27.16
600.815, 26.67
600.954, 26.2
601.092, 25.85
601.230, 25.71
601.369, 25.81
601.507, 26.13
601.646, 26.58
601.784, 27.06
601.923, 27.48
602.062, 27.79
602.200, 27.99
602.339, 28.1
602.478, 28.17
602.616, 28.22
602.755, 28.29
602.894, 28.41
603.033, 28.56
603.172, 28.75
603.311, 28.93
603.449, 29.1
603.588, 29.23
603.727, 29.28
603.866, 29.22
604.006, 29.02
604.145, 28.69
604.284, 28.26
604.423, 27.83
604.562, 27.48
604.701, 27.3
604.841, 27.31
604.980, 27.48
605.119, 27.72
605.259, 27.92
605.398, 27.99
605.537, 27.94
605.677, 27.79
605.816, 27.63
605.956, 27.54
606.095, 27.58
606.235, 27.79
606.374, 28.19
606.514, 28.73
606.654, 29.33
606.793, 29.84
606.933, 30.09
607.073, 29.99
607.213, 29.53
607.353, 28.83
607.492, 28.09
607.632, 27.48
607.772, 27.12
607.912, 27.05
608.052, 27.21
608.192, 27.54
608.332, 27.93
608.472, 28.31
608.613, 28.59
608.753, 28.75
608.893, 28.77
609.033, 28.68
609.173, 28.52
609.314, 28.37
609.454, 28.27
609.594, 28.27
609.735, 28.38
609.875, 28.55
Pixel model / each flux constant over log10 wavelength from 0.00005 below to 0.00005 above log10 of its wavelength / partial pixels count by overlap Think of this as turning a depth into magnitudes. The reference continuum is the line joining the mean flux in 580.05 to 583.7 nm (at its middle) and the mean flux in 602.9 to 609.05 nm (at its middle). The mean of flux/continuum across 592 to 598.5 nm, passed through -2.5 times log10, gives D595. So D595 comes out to 0.05 mag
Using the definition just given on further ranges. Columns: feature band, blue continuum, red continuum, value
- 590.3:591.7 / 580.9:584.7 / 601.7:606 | 0.06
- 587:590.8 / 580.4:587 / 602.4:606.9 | 0.13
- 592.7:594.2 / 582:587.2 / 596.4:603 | 0.06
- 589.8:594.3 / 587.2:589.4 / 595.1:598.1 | 0.01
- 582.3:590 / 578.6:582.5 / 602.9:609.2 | 0.04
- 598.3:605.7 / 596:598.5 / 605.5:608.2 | 0.02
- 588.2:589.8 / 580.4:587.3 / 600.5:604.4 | 0.20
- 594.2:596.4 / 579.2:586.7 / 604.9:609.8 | 0.05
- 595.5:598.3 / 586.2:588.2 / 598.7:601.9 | -0.03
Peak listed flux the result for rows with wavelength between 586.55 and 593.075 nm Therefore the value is 28.08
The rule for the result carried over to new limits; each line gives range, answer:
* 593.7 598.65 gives 28.71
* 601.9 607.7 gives 30.09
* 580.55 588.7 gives 30.21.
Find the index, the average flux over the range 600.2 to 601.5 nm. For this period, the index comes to 26.7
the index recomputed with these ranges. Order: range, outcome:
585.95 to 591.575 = 25.7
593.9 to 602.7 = 27.3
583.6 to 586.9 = 27.7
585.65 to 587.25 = 26.9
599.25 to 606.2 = 27.7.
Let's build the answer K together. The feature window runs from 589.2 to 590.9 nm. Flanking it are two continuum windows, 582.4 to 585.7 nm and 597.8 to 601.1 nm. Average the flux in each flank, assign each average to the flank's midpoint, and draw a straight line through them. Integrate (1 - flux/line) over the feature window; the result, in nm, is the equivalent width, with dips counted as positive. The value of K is 0.26 nm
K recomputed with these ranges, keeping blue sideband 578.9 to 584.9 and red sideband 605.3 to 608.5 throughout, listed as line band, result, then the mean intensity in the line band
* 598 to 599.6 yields 0.04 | 27.5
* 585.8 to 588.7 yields 0.15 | 26.9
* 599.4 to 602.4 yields 0.12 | 27.1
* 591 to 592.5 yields 0.05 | 27.4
